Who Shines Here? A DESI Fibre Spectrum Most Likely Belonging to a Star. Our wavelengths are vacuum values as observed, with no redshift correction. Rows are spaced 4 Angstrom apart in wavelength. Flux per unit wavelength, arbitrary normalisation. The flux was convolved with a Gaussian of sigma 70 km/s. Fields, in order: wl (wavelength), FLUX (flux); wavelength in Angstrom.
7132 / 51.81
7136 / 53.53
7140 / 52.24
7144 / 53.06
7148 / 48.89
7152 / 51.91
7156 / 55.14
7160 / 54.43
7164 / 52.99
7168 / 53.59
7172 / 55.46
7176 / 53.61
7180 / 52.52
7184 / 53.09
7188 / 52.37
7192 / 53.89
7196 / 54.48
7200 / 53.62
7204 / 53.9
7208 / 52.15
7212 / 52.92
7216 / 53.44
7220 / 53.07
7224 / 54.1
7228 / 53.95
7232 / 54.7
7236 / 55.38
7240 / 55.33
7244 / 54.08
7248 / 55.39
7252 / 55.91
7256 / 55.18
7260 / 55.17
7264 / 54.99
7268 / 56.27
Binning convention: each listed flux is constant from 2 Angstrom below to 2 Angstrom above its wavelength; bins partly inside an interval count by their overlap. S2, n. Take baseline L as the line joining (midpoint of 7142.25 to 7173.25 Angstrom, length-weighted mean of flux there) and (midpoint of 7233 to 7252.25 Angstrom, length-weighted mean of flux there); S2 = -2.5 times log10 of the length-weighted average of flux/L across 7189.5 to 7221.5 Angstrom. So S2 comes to 0.02 mag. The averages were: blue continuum 53.1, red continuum 55.1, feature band 53.4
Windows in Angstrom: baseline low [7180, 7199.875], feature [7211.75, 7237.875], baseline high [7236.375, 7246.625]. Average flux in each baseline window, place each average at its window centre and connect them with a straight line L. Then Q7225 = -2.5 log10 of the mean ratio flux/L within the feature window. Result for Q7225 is 0.01 mag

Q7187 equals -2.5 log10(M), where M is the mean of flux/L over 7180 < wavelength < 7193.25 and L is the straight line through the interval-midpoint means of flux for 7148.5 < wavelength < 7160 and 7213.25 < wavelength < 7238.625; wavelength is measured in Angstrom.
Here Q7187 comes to 0.01 mag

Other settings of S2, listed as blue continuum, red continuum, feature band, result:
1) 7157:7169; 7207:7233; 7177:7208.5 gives 0.006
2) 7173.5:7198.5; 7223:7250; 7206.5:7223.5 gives 0.023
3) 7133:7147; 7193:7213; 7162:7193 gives -0.007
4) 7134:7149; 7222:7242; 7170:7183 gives -0.014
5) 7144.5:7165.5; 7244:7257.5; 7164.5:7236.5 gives 0.006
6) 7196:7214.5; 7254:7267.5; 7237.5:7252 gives -0.008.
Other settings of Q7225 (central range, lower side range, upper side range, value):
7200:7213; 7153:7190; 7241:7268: 0.02 mag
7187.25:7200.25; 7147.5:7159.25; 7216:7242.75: 0.00 mag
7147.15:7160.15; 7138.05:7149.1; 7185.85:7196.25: -0.01 mag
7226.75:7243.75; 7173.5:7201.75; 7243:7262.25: 0.00 mag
